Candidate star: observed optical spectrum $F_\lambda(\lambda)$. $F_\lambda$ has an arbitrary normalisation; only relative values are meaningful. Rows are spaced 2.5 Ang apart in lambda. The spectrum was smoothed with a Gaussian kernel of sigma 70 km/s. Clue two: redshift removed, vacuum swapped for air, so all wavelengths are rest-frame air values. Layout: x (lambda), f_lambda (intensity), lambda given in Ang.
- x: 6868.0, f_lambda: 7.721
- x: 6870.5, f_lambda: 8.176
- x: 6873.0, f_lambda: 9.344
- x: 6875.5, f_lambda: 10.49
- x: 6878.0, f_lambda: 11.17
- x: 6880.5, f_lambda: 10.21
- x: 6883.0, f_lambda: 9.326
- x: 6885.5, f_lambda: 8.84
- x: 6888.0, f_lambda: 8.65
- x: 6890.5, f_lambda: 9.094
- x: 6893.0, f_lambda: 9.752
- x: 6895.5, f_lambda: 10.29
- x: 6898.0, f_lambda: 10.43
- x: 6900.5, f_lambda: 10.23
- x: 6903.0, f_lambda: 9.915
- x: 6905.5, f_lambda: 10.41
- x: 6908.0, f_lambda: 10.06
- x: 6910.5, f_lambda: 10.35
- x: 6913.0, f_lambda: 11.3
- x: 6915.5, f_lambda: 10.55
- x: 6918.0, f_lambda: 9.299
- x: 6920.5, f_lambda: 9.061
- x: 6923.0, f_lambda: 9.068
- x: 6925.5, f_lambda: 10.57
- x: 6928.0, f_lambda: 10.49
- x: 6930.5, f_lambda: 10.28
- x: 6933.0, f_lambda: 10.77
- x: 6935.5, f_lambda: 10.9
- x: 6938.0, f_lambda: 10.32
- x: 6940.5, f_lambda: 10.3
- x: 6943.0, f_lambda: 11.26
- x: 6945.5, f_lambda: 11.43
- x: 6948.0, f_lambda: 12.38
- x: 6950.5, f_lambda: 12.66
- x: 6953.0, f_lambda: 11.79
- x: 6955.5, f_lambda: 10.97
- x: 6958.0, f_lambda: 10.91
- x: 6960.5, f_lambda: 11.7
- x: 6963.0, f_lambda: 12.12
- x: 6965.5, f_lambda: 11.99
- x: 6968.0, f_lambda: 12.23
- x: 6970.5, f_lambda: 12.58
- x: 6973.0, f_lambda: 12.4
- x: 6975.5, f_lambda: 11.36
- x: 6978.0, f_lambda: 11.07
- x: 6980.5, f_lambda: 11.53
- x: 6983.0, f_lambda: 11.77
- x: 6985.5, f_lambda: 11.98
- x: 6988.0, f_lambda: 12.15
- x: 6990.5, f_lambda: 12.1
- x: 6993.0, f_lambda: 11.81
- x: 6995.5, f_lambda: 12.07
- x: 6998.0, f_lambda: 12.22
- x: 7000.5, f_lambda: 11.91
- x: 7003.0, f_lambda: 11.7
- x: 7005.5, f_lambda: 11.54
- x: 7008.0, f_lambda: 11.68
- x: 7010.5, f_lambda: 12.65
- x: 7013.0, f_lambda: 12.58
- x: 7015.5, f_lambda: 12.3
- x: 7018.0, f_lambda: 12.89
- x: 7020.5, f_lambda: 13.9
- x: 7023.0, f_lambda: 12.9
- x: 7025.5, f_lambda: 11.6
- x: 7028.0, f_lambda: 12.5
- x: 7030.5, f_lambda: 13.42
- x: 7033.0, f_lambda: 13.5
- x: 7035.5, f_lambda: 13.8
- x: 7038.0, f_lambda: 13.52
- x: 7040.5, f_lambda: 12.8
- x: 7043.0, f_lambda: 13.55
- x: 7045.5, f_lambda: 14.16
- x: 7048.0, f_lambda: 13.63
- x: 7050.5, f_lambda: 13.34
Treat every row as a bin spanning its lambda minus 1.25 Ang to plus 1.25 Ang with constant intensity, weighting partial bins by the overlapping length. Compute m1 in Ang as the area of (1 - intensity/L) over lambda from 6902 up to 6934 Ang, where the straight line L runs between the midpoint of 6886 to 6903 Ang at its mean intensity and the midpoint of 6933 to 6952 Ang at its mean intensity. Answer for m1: 1.0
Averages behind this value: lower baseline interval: 9.71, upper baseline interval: 11.3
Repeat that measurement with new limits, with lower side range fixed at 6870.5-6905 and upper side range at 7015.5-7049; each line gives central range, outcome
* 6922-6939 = 0.68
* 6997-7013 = 0.72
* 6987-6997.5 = 0.18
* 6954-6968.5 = -0.13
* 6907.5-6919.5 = 0.10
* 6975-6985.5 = 0.41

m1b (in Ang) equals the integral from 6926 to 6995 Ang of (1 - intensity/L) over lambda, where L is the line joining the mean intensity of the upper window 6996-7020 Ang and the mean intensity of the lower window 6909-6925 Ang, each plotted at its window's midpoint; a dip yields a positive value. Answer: -3.0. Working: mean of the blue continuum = 9.97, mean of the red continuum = 12.2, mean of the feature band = 11.5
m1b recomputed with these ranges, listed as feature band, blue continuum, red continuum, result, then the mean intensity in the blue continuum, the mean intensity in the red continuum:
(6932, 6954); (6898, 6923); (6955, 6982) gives -0.6 Ang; 10.1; 11.7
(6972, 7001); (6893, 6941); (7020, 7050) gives 0.4 Ang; 10.2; 13.3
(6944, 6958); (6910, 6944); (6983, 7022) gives -1.1 Ang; 10.3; 12.2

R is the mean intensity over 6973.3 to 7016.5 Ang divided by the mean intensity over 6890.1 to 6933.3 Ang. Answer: 1.18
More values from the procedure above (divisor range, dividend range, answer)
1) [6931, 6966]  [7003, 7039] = 1.12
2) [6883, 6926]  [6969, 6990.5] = 1.21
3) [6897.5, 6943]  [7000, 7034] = 1.22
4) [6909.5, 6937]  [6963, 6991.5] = 1.17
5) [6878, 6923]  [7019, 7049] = 1.34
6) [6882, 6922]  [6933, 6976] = 1.18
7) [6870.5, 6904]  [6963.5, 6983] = 1.22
